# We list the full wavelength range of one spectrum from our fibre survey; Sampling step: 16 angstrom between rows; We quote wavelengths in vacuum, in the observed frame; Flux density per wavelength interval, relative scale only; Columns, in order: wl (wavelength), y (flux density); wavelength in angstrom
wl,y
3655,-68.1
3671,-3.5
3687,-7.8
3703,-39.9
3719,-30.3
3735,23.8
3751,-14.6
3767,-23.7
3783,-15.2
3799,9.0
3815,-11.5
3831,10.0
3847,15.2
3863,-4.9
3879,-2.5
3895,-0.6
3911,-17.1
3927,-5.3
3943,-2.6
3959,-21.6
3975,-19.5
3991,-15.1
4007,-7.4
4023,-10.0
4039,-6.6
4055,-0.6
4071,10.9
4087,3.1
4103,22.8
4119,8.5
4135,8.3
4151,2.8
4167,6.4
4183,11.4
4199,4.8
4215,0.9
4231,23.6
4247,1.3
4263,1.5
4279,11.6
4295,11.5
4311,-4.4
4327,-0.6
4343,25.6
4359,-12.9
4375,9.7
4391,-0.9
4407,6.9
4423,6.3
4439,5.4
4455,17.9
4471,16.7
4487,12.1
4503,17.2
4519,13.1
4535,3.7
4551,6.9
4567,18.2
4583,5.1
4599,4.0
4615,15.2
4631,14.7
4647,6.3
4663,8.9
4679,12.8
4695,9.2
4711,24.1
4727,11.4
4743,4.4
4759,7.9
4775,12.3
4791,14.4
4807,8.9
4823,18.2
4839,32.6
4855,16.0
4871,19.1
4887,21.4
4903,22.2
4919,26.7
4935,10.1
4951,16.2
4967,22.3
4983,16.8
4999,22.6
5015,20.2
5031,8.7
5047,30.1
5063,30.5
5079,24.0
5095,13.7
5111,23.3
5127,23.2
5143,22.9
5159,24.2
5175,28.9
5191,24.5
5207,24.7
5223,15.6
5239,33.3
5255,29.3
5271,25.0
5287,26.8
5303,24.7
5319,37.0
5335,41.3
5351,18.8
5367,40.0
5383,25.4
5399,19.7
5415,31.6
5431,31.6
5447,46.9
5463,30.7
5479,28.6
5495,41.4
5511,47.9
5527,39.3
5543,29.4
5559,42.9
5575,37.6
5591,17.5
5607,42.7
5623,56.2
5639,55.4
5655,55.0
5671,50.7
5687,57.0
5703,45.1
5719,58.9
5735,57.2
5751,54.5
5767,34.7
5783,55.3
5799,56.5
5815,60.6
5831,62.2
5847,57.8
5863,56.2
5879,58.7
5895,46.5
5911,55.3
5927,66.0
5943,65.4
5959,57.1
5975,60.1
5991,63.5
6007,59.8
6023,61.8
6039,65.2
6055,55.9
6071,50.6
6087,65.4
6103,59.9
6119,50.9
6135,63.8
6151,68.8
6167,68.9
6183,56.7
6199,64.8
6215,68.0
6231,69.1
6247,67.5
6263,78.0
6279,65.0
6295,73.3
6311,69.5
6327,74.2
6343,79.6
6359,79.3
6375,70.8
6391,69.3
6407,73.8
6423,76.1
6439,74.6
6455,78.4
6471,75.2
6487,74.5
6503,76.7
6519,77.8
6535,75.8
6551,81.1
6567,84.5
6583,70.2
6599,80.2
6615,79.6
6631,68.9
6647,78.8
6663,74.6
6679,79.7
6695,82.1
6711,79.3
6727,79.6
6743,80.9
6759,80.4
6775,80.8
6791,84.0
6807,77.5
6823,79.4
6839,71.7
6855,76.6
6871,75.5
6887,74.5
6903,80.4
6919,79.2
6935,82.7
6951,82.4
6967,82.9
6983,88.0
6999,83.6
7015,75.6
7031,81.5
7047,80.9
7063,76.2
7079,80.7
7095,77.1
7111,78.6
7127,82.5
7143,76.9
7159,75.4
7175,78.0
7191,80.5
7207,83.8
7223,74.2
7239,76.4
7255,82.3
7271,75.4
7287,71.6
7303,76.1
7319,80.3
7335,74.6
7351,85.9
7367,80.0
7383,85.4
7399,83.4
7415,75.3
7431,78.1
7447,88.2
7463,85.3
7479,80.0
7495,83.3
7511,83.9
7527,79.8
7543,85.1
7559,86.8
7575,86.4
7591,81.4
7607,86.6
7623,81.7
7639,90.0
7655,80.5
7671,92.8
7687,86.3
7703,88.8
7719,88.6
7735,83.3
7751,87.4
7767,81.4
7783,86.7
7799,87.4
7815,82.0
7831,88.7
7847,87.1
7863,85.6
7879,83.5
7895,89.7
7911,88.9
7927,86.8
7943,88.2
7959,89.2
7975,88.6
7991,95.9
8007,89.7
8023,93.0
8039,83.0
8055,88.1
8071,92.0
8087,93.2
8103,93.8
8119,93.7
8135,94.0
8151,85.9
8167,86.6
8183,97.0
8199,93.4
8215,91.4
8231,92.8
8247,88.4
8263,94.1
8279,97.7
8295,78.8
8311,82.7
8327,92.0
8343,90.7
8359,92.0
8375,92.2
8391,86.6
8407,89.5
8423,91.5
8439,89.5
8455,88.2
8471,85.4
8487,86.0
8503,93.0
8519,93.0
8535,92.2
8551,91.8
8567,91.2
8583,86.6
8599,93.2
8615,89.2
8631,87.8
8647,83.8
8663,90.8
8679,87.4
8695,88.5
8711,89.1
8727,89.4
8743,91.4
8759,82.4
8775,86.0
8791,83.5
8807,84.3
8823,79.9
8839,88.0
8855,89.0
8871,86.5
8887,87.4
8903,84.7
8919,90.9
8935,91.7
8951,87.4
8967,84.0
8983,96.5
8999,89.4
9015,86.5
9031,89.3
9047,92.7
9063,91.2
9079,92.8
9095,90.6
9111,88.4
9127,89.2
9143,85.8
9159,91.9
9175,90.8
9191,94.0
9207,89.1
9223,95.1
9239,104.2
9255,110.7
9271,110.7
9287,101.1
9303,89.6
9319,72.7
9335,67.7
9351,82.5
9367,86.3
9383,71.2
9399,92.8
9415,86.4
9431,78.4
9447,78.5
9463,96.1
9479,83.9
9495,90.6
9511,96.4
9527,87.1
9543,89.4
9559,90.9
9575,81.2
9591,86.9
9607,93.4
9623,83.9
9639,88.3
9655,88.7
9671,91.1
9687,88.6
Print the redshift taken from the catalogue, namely 0.41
